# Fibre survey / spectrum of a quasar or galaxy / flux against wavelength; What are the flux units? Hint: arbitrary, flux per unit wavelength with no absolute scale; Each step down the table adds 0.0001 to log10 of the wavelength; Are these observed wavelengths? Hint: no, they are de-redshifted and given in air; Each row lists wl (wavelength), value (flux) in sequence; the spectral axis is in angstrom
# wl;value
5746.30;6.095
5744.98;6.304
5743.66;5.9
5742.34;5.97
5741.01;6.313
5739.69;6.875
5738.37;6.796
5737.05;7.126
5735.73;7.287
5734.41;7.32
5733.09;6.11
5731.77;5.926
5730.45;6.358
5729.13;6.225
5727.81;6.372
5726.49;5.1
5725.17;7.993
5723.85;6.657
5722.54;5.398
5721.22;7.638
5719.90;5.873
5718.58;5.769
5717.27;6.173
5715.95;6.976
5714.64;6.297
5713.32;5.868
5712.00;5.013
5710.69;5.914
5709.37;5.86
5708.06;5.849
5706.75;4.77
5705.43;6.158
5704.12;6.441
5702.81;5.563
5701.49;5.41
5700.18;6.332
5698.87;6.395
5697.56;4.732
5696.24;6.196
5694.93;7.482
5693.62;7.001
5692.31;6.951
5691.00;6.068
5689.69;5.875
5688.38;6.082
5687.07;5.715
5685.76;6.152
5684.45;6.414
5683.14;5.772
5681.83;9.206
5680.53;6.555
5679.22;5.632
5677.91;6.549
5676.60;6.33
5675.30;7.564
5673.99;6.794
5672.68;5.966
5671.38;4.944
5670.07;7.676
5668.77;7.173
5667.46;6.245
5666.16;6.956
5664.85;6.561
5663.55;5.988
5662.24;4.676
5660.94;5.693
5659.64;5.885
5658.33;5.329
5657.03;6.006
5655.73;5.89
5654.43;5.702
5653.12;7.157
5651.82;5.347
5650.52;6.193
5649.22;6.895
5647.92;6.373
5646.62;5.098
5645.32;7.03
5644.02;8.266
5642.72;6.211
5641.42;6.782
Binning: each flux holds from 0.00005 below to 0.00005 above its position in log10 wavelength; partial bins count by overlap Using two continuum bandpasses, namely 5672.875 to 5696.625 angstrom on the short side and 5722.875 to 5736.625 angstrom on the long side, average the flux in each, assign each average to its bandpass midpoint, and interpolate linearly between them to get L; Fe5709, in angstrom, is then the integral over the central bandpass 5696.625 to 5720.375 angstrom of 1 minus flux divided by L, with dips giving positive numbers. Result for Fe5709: 2.5 angstrom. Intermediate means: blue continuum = 6.57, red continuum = 6.52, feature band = 5.86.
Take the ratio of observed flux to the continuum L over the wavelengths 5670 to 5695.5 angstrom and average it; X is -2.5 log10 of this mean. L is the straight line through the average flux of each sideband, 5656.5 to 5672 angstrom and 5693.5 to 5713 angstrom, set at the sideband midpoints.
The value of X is -0.09 mag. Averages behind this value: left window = 6.1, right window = 5.91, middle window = 6.51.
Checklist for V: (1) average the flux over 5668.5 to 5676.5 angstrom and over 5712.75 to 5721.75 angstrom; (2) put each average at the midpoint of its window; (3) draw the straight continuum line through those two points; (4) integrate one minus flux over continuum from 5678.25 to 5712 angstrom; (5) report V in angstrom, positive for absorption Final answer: 1.8 angstrom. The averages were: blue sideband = 6.64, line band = 6.16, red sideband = 6.36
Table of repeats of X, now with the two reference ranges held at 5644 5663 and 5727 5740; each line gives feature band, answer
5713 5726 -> 0.01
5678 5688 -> -0.04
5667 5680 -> -0.05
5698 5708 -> 0.10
